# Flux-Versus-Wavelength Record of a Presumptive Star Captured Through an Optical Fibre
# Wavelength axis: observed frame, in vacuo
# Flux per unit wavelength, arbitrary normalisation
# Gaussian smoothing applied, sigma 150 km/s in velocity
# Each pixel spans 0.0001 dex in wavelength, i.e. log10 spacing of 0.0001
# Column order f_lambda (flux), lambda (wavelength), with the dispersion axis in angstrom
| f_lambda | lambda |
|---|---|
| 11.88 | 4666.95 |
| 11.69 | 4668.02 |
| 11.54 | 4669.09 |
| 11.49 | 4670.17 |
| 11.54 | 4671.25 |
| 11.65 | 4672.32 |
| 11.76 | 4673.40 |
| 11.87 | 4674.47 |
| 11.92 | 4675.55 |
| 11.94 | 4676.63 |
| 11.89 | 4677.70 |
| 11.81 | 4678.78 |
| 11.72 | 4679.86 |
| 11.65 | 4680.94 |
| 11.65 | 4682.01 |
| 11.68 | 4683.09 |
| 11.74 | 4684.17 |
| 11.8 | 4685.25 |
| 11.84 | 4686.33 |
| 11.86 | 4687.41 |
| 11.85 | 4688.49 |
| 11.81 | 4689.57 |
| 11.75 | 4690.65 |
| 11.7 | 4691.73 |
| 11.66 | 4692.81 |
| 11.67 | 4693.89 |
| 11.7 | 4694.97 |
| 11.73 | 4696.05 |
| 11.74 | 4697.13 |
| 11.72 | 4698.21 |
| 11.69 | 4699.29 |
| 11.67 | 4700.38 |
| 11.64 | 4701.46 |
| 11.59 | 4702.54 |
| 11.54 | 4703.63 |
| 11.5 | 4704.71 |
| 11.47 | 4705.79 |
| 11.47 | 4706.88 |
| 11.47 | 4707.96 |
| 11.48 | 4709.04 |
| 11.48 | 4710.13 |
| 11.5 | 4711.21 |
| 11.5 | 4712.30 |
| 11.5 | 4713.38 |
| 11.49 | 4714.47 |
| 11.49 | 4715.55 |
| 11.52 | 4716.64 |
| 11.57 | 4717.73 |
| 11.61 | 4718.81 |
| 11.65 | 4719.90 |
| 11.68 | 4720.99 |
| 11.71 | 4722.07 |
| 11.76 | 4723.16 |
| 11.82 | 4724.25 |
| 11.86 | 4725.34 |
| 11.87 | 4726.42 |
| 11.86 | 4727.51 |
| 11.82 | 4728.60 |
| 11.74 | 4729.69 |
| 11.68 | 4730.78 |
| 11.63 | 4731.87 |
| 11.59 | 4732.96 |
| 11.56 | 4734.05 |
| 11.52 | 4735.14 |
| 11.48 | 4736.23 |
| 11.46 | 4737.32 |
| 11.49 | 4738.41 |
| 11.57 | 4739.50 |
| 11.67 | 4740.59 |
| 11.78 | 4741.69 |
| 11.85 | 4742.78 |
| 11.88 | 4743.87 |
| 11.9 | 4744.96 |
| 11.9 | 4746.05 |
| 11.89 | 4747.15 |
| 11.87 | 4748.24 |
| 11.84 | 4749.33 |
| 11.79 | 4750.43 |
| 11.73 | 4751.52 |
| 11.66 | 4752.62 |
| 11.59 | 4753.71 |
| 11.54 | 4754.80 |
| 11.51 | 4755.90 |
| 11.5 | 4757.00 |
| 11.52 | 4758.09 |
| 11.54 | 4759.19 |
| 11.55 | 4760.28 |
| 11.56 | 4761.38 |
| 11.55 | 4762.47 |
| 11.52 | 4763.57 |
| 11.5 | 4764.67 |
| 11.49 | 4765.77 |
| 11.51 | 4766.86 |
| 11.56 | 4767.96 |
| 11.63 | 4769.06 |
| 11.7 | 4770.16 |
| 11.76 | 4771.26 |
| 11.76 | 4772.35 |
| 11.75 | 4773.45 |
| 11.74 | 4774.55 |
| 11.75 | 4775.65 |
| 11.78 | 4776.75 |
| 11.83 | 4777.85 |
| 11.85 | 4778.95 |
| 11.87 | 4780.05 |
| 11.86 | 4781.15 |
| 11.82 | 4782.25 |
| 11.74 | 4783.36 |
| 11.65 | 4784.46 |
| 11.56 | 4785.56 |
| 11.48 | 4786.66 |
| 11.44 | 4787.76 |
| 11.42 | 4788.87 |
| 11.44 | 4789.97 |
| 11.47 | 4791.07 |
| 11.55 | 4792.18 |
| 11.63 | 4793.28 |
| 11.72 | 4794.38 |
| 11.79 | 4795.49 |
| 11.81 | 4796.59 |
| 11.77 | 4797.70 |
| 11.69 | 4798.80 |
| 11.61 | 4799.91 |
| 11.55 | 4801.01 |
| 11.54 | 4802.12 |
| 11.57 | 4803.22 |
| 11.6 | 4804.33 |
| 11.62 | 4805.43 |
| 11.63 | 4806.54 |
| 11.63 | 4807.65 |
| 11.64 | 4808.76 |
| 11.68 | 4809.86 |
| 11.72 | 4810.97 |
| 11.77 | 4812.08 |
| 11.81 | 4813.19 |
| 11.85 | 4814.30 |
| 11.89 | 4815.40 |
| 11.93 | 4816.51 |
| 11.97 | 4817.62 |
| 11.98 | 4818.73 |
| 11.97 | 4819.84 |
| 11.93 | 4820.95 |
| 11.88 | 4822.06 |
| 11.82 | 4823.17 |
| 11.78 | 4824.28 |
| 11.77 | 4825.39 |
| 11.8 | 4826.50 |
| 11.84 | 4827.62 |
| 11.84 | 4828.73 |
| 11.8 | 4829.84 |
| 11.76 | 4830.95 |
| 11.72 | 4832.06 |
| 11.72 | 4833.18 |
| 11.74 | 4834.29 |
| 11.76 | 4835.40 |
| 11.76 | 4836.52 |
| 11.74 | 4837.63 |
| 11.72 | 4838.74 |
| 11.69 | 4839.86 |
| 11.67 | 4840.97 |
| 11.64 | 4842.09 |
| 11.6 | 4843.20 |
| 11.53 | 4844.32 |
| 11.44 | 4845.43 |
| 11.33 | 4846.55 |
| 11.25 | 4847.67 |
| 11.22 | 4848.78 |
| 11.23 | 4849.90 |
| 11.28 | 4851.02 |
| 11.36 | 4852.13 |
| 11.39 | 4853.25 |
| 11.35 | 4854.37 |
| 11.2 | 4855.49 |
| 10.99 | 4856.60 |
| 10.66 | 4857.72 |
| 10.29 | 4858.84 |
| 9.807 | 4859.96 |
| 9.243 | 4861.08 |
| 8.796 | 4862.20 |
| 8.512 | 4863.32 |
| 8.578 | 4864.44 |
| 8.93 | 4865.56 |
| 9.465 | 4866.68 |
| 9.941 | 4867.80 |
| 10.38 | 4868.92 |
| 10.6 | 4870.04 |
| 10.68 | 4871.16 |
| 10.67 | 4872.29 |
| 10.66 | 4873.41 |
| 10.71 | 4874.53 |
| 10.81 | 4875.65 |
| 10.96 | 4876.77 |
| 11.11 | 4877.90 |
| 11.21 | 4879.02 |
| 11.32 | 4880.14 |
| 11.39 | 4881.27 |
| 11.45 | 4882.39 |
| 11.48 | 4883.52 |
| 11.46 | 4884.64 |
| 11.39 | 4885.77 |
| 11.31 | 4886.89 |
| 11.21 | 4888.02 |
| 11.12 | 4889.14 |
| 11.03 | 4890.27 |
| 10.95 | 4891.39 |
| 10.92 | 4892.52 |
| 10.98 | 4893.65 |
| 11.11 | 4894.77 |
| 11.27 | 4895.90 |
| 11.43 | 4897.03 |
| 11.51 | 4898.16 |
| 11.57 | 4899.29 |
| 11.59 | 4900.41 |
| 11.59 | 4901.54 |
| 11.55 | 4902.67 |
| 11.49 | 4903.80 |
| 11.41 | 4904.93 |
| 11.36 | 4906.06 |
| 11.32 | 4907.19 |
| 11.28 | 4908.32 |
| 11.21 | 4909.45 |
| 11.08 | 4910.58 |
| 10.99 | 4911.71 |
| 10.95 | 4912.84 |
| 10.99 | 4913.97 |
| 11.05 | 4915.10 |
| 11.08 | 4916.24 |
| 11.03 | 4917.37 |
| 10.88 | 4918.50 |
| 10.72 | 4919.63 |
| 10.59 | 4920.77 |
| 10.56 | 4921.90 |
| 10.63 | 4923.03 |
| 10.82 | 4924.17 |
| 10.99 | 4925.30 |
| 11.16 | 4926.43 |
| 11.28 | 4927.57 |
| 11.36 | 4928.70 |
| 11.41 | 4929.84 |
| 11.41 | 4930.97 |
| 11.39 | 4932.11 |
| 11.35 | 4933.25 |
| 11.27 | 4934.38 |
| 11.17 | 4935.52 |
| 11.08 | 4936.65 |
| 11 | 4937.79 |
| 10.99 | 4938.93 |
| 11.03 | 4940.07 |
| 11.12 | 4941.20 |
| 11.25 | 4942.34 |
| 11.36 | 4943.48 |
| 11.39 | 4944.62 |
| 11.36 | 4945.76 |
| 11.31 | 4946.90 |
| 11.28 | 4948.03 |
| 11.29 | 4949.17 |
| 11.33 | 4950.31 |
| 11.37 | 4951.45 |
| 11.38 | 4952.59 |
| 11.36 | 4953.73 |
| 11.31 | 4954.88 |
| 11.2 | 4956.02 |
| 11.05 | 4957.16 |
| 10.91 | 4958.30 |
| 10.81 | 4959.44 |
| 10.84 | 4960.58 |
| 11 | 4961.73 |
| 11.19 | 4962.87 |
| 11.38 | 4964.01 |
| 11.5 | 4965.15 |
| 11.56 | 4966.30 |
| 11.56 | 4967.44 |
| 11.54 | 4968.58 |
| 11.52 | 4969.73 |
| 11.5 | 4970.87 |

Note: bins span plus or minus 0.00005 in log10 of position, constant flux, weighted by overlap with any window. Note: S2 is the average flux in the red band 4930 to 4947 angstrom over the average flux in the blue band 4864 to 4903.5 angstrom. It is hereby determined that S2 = 1.03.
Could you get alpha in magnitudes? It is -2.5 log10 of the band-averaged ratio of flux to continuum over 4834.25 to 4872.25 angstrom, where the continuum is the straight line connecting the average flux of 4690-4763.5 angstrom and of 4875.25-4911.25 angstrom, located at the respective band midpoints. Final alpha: 0.06 mag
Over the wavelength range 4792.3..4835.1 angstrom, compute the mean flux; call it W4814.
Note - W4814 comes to 11.8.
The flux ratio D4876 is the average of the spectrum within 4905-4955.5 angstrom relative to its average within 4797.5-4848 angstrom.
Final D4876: 0.95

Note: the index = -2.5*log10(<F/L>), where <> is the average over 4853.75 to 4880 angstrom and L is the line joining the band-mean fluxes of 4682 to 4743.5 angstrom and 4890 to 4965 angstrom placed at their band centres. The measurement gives 0.11 mag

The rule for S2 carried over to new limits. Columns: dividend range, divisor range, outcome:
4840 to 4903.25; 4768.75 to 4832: 0.93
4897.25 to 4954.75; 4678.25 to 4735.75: 0.96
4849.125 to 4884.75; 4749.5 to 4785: 0.91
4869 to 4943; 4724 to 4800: 0.95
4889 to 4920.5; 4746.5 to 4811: 0.96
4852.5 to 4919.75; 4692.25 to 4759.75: 0.93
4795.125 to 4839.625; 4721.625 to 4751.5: 1.00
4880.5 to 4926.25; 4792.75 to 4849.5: 0.95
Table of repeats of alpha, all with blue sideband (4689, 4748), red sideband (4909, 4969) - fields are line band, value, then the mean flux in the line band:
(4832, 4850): -0.02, 11.6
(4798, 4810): -0.02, 11.6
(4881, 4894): 0.00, 11.2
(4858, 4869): 0.20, 9.38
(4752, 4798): -0.01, 11.6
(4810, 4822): -0.04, 11.9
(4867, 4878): 0.07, 10.6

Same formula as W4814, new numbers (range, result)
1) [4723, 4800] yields 11.7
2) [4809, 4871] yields 11.2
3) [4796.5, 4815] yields 11.7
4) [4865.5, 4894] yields 10.9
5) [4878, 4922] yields 11.2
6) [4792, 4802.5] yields 11.7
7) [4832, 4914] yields 11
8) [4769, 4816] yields 11.7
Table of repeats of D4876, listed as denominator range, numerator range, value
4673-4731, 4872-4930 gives 0.95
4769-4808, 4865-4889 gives 0.93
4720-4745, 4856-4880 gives 0.87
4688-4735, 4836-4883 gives 0.93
